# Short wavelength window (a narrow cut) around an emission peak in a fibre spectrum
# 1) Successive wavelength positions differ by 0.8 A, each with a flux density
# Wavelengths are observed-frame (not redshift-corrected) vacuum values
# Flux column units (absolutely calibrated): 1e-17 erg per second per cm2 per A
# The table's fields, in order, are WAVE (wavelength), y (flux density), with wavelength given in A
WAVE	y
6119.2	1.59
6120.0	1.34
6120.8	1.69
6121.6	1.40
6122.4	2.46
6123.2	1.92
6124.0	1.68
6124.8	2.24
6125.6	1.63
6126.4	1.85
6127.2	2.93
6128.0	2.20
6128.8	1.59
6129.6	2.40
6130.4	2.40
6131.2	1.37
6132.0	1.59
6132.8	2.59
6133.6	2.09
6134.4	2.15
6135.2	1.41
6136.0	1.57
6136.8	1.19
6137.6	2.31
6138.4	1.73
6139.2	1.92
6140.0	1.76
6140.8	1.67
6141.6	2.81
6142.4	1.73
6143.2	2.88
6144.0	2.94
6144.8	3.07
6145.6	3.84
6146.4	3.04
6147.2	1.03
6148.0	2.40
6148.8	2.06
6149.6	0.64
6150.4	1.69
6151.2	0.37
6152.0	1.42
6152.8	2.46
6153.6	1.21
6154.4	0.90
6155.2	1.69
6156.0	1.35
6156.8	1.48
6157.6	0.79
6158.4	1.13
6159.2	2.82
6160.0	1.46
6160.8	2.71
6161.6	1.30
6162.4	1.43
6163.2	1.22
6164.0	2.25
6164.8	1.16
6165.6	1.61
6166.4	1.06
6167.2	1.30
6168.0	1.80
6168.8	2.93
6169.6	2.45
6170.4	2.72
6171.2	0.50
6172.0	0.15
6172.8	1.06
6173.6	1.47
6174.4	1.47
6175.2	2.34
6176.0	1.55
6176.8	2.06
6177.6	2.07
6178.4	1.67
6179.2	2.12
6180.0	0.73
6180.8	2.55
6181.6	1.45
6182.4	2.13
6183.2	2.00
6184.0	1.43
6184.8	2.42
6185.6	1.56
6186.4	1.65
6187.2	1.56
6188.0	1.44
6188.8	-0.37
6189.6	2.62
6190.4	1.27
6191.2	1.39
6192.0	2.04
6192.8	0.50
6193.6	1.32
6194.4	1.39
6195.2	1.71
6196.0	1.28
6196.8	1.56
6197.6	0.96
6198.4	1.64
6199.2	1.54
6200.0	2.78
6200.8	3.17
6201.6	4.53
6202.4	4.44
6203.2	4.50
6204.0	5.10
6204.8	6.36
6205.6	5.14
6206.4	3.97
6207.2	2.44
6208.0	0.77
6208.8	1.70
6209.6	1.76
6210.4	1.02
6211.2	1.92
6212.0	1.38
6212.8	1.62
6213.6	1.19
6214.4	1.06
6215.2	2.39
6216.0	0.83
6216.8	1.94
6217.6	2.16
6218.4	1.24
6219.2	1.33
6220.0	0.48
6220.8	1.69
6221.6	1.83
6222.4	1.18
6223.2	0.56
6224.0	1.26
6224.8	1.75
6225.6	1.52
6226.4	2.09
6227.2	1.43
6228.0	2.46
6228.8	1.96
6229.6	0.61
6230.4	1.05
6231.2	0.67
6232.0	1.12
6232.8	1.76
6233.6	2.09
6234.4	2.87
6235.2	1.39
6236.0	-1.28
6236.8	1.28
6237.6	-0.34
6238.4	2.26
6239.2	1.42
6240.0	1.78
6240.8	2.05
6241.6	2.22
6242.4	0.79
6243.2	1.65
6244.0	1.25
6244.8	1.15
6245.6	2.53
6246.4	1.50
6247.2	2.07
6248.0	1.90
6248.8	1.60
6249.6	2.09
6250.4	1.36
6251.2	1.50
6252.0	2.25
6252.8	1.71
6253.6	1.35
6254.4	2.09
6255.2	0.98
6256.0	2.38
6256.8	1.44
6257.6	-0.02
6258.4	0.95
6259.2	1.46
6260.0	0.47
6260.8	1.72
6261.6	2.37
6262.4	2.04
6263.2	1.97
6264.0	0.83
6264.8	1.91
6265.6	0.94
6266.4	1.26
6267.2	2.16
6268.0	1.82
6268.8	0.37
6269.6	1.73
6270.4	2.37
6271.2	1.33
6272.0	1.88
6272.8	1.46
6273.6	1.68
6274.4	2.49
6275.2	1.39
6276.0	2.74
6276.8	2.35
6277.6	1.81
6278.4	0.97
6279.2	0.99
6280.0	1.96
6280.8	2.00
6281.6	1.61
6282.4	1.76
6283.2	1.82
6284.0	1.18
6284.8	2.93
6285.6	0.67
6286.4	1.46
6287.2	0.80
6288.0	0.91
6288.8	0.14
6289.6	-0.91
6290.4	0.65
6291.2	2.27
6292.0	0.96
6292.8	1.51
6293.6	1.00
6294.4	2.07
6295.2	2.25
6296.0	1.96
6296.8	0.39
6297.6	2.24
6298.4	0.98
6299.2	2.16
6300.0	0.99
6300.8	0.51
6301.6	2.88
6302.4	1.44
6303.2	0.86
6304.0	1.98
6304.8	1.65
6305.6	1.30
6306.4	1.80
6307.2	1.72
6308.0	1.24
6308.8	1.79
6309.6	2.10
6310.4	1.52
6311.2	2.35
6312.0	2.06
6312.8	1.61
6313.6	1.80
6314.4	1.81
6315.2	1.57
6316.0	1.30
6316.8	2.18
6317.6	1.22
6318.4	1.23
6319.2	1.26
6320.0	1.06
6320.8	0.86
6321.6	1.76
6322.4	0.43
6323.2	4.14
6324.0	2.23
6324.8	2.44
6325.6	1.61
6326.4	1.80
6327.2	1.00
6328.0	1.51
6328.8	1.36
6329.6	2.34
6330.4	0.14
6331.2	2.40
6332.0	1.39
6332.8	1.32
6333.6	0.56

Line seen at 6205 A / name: [O III]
